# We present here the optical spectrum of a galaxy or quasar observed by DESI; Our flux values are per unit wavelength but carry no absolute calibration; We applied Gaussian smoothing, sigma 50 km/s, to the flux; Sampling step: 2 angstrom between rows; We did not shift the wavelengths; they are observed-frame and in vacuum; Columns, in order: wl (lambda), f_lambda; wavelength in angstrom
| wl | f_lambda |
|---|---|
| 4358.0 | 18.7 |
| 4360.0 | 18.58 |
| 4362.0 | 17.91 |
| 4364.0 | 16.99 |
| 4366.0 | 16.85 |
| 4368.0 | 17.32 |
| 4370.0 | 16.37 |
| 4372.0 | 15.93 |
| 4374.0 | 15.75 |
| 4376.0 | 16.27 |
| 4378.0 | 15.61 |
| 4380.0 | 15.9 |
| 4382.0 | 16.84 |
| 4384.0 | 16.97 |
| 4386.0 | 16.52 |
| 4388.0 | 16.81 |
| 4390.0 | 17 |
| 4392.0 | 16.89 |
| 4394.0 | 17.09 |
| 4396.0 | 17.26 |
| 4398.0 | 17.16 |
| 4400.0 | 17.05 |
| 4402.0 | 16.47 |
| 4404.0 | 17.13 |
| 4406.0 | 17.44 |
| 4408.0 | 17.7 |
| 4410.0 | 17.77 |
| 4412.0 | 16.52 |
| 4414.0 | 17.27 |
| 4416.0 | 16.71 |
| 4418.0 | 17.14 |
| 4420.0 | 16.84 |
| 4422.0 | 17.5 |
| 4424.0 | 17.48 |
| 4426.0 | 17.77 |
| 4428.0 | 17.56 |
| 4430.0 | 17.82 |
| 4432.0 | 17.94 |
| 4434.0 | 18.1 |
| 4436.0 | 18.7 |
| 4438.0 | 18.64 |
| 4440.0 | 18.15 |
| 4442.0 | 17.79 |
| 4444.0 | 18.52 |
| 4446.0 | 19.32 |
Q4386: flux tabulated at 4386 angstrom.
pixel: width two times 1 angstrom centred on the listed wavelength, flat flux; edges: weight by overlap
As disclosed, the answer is 16.52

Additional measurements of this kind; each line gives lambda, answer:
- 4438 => 18.64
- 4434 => 18.1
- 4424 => 17.48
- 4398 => 17.16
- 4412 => 16.52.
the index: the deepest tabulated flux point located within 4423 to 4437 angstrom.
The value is 17.48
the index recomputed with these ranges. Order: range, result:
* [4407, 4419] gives 16.52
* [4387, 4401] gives 16.81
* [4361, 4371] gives 16.37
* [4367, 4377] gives 15.75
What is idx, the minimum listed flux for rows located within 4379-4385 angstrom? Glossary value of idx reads 15.9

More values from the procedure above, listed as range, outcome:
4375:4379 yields 15.61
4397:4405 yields 16.47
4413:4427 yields 16.71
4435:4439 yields 18.64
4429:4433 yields 17.82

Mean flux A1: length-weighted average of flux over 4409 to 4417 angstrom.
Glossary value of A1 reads 17.1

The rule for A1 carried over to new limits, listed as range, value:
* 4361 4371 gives 17.1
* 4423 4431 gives 17.7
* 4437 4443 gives 18.2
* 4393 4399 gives 17.2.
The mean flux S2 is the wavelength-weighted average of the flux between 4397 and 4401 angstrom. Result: 17.1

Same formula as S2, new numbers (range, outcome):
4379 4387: 16.6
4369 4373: 16.1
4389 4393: 16.9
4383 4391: 16.8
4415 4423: 17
